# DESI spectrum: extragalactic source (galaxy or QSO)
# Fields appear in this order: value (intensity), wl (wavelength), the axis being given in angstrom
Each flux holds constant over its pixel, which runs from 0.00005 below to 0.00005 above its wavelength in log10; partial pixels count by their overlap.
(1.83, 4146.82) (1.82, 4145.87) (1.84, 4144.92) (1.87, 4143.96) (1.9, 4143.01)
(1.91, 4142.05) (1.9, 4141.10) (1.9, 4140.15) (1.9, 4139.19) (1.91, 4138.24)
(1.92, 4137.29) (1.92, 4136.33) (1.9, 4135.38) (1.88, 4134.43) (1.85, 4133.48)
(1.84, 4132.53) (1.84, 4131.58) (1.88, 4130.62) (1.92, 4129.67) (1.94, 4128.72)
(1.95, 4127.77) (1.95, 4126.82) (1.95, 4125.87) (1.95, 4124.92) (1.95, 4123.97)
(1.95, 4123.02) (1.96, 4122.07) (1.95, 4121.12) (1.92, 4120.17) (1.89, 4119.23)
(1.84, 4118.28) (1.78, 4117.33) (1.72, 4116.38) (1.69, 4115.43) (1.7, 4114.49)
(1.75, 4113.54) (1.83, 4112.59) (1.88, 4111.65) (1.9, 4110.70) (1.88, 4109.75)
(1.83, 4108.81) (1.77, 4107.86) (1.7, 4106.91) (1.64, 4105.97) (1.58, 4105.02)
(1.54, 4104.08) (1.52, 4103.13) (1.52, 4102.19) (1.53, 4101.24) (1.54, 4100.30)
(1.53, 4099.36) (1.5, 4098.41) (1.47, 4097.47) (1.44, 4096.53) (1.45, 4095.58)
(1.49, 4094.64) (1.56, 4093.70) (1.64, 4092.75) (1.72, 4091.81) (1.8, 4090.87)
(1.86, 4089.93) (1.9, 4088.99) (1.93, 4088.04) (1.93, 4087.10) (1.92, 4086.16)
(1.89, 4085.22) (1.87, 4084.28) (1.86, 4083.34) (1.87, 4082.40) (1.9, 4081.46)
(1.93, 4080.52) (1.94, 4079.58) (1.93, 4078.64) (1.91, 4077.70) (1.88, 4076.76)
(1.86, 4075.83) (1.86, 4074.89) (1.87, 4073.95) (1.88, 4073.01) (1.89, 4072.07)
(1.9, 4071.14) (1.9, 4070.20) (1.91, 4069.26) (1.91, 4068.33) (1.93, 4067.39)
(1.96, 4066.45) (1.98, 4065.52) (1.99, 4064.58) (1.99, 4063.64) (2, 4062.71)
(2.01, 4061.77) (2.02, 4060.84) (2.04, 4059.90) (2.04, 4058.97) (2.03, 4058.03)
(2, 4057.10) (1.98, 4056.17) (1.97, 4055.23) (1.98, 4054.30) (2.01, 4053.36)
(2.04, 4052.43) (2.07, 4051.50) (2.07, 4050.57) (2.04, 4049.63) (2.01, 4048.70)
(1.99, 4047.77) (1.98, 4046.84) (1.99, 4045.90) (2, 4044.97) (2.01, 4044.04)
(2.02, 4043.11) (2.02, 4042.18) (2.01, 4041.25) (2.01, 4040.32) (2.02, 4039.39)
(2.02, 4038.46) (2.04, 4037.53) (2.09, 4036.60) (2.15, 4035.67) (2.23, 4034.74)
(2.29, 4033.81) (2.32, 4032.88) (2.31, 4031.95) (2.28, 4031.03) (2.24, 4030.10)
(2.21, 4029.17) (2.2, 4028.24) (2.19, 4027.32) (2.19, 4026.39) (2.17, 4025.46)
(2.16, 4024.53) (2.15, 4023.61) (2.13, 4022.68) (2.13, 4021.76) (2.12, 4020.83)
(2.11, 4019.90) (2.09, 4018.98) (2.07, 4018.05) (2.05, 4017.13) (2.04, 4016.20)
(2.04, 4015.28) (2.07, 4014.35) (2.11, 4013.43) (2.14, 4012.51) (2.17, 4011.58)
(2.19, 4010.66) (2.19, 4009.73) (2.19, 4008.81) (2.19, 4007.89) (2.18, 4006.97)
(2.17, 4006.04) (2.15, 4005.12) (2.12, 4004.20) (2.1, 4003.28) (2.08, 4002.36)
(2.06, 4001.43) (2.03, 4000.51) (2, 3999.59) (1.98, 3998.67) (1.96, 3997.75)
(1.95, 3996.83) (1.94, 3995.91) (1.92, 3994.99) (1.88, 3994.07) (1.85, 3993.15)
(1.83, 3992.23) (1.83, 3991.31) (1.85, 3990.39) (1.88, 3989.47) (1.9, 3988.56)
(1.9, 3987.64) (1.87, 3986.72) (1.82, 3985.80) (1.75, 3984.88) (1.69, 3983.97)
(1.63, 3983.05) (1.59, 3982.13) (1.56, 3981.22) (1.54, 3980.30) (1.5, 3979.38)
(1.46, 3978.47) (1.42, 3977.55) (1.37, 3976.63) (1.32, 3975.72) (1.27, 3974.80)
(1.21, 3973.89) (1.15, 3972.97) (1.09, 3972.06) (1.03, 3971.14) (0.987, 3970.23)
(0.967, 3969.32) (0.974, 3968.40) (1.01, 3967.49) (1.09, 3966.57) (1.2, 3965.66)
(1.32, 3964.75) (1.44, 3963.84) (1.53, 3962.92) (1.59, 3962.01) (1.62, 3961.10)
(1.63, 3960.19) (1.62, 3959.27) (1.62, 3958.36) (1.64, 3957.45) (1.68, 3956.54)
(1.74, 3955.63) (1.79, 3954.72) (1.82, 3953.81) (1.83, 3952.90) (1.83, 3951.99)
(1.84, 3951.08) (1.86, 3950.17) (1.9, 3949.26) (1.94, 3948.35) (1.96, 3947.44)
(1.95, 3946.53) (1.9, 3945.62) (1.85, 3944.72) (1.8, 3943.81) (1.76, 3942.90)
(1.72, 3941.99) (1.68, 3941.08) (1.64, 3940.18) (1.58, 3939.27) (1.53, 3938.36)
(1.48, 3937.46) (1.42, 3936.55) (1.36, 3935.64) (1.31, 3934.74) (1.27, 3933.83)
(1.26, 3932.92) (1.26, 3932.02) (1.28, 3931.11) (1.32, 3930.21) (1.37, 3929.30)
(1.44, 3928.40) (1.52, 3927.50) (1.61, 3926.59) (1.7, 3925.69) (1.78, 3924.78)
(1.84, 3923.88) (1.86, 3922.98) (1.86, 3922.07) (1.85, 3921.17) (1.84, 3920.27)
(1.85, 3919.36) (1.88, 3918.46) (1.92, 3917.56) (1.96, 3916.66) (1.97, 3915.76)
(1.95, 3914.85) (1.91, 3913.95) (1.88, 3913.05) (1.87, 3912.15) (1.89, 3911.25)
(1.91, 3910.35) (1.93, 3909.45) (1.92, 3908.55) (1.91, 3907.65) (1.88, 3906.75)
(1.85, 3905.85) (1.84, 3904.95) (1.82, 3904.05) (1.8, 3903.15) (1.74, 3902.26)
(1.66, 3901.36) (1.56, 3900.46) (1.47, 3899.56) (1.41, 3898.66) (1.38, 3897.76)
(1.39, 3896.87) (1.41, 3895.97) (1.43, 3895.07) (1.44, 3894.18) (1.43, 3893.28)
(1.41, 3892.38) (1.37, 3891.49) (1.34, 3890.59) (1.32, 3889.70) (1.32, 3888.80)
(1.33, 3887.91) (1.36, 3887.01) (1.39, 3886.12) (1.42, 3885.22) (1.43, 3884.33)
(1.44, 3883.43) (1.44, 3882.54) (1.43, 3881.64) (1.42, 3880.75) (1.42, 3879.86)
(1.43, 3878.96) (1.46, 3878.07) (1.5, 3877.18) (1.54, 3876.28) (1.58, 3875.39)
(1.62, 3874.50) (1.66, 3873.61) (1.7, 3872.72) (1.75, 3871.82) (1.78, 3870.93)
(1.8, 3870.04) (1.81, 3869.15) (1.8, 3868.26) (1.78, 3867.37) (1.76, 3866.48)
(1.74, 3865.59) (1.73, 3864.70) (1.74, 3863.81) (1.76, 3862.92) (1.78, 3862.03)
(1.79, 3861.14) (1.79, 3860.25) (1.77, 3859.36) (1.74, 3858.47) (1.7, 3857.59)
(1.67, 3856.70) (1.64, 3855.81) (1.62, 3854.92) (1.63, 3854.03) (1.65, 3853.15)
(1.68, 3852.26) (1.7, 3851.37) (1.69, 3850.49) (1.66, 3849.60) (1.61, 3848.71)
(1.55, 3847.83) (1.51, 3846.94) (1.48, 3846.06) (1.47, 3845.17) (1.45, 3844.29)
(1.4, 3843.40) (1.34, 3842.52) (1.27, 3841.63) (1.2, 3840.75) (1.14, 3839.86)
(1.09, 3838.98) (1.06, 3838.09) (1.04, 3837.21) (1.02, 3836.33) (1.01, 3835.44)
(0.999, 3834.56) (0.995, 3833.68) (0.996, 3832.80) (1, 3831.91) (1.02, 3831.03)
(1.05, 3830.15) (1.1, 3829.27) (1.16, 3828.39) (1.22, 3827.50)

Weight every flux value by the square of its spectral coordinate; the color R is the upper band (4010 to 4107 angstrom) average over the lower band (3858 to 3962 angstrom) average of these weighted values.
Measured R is 1.3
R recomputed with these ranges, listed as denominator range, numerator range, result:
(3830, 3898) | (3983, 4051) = 1.50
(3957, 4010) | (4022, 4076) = 1.27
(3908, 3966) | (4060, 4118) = 1.14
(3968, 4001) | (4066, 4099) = 1.18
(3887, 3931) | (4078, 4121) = 1.15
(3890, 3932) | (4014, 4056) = 1.32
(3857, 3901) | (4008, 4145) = 1.37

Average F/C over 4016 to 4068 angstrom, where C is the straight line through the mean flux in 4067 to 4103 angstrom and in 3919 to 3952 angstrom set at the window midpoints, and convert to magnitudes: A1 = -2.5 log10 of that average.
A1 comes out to -0.19 mag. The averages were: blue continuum 1.65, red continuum 1.78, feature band 2.07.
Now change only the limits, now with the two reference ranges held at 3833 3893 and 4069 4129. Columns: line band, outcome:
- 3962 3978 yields 0.33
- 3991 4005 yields -0.18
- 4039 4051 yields -0.17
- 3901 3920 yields -0.20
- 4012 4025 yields -0.23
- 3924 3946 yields 0.04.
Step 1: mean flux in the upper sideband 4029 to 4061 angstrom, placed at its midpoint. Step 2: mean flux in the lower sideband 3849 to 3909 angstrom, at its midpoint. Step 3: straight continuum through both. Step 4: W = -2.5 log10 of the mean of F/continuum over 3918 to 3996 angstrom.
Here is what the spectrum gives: 0.145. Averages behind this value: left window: 1.61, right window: 2.07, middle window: 1.59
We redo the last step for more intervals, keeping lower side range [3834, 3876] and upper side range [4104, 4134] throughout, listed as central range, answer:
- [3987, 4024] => -0.19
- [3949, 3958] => -0.08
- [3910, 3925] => -0.16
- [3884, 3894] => 0.16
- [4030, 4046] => -0.20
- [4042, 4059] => -0.14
